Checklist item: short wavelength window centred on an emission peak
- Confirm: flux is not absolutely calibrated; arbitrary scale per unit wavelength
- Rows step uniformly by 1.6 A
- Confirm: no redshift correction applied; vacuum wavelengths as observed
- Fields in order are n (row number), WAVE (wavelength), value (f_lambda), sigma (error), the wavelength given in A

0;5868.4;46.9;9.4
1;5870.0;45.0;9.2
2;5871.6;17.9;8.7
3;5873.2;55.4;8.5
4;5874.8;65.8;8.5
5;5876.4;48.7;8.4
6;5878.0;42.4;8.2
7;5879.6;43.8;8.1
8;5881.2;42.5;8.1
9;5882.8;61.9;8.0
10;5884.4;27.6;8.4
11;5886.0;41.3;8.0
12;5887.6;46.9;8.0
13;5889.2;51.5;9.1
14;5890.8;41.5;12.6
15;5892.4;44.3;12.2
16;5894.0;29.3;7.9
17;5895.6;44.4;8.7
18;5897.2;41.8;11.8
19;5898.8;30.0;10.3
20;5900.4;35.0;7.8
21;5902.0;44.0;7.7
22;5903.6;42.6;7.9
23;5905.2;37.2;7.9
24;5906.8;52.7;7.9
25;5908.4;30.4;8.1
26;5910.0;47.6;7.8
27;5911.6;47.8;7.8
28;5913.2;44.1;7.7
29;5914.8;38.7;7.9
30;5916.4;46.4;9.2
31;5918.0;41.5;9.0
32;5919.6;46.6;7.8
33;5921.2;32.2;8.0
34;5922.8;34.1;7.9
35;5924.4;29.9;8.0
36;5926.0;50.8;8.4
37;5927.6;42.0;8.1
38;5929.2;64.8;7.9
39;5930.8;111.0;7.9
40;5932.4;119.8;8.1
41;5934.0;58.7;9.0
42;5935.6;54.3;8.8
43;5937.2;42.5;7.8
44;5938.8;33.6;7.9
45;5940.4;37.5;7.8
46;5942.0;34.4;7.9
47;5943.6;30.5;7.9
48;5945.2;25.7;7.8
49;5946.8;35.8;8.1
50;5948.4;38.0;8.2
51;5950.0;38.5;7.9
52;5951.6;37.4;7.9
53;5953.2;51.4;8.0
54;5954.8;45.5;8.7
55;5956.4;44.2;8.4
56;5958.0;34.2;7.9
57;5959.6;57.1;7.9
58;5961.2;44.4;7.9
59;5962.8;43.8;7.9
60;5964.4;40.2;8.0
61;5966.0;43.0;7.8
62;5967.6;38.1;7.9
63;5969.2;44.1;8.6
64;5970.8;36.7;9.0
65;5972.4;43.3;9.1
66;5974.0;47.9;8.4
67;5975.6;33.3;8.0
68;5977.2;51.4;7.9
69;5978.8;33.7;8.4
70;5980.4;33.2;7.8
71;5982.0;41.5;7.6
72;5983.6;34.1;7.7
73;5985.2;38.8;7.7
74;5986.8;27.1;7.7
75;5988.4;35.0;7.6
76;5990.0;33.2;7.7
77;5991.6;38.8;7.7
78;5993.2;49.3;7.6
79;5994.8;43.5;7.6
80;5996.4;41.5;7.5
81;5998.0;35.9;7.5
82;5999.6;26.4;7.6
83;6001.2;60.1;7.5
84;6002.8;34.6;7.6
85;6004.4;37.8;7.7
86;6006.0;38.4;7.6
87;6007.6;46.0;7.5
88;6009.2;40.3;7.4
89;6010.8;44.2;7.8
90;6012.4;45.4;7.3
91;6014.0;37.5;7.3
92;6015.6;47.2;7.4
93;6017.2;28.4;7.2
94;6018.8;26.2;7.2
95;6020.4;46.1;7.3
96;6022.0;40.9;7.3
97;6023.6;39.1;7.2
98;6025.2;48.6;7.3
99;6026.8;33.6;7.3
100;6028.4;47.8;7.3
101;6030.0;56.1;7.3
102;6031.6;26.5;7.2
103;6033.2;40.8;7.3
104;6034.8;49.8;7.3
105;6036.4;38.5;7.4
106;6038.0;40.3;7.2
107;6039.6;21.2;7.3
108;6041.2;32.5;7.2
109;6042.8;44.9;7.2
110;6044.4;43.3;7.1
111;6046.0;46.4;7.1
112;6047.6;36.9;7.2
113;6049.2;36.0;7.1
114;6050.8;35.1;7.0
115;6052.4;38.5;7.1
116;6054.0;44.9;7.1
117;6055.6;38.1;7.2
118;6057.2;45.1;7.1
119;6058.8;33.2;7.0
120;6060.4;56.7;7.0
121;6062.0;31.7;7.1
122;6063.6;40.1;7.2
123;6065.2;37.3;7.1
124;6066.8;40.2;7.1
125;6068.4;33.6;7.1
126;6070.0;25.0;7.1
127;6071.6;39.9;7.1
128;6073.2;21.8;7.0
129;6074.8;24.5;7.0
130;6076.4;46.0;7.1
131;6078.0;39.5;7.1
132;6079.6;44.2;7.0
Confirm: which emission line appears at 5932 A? [O III] 5007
